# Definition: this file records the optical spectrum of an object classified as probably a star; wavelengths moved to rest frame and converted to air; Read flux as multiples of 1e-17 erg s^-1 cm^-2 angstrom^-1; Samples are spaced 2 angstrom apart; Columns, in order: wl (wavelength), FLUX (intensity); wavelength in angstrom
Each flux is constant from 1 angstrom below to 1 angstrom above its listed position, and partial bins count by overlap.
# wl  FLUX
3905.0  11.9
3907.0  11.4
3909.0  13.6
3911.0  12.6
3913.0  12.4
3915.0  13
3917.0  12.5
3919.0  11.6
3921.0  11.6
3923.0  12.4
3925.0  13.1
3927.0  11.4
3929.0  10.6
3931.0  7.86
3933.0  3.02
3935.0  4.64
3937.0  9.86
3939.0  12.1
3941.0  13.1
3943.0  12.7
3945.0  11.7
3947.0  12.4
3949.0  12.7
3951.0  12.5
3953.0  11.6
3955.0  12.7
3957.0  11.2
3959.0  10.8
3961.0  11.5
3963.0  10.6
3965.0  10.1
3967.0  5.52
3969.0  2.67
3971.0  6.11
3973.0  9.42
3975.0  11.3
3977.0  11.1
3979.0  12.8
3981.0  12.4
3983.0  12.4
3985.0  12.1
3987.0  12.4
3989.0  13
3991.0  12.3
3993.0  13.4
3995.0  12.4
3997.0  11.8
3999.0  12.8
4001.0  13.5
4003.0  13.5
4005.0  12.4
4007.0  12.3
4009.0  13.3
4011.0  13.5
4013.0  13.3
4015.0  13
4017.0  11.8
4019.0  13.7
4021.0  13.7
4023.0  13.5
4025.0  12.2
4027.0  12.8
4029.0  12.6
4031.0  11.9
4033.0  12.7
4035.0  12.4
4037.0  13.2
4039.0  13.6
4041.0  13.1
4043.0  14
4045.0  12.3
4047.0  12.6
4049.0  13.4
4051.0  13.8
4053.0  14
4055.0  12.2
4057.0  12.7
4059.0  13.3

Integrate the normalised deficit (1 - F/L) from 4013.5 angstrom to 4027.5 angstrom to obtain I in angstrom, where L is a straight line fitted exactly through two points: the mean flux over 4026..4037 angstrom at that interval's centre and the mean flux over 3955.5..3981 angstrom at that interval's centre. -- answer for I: -1.1 angstrom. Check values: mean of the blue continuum 9.61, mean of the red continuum 12.5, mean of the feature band 13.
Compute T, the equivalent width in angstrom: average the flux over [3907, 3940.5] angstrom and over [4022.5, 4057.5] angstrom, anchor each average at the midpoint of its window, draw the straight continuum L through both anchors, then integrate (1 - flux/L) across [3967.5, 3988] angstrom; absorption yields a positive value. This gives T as 2.9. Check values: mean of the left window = 10.8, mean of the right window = 12.9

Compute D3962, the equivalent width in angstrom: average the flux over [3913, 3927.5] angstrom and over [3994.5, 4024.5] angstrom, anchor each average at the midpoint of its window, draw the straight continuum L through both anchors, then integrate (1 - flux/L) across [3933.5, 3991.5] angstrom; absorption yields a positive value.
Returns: 8.6 angstrom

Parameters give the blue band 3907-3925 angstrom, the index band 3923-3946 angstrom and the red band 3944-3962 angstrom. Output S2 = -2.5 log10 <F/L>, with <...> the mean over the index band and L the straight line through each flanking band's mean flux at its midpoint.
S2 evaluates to 0.201 mag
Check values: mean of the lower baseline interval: 12.4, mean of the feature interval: 10.1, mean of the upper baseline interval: 11.9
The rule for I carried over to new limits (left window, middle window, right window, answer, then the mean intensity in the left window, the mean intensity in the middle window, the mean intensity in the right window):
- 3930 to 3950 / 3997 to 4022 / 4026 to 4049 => -2.03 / 10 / 13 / 12.9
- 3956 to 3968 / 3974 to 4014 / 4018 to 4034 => -4.15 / 9.95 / 12.6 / 12.9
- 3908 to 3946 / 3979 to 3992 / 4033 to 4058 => -0.44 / 11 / 12.5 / 13.1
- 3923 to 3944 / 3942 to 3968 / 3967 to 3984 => -3.97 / 9.96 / 11.2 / 9.52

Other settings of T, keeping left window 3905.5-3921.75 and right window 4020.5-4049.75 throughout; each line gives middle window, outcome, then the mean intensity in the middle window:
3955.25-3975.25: 5.73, 8.97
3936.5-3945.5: 0.33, 12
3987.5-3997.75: 0.10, 12.6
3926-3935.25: 3.48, 7.74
